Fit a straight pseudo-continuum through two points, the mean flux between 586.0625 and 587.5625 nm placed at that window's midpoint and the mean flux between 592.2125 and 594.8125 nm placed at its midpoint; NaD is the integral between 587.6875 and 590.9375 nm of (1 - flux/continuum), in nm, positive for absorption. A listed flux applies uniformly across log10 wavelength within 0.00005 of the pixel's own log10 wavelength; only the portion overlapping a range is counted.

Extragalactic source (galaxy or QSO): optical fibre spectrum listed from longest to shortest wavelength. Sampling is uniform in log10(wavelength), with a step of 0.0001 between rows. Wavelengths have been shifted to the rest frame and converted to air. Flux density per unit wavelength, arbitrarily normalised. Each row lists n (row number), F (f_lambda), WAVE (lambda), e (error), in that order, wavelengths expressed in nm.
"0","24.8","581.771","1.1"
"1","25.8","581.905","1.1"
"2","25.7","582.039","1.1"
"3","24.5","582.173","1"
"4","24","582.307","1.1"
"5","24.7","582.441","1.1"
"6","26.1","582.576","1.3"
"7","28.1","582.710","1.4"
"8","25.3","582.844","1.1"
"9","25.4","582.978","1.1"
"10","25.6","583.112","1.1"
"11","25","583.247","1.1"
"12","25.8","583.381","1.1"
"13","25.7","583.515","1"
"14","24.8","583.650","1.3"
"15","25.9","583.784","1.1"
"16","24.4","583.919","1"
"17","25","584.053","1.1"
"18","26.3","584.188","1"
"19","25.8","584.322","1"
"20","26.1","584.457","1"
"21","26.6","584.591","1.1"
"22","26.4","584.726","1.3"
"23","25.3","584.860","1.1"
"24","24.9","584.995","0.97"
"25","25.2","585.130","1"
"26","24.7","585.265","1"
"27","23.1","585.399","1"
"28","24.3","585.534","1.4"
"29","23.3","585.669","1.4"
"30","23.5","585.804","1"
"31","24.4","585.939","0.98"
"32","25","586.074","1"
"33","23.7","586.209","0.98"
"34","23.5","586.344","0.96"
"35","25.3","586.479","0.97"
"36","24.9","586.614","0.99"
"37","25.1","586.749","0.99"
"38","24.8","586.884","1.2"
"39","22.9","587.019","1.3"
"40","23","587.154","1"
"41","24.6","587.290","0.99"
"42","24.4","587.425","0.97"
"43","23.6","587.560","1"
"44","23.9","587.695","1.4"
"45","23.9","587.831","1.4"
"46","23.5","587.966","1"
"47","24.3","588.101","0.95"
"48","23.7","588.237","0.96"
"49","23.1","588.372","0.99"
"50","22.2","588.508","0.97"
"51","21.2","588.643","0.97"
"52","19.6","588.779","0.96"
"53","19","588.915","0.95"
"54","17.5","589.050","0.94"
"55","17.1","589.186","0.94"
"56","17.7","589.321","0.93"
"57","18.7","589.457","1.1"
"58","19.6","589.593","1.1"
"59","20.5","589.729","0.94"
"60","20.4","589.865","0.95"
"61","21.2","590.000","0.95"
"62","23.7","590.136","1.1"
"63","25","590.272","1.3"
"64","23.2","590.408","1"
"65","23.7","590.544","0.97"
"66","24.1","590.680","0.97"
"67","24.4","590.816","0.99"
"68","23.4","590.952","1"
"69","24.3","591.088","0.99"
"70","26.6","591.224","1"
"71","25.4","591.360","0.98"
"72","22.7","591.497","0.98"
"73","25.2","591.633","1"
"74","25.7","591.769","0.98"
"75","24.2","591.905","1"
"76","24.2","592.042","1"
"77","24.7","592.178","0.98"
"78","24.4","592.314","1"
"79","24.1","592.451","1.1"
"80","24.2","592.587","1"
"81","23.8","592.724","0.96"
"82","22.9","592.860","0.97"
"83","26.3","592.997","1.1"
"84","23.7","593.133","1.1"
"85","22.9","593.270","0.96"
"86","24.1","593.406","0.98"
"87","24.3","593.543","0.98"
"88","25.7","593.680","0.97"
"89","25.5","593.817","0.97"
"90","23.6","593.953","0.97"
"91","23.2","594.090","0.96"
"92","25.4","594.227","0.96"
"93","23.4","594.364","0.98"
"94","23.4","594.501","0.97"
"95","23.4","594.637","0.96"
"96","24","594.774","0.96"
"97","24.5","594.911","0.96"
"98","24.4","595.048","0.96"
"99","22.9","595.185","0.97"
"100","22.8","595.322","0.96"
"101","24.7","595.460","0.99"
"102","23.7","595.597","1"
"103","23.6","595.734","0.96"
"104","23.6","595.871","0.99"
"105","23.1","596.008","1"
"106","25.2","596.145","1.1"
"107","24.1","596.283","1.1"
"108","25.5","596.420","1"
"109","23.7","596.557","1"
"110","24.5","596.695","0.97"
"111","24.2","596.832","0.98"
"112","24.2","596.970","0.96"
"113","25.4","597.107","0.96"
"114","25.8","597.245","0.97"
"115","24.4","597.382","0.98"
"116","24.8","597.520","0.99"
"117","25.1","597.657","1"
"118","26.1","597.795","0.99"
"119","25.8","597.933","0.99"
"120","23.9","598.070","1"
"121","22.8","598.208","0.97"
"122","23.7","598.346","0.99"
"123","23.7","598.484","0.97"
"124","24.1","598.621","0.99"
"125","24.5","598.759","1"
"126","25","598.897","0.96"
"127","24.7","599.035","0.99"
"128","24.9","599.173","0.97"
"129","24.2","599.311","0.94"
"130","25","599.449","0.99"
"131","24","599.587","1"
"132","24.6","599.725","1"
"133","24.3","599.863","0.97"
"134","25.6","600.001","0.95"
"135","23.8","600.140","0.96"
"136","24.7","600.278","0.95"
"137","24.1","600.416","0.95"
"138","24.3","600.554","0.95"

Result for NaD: 0.335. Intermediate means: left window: 24.2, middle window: 21.7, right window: 24.1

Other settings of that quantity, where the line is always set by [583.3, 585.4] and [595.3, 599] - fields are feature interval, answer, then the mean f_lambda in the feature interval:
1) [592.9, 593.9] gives 0.01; 24.6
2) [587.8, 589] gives 0.14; 22.2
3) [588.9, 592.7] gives 0.33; 22.7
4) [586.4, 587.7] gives 0.05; 24.3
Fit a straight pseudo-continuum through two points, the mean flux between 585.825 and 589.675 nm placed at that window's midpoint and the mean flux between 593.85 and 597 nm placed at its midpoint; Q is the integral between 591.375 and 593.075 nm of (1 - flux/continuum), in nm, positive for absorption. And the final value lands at -0.08 nm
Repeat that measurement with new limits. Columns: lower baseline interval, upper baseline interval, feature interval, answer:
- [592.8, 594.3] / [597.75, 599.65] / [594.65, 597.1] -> 0.032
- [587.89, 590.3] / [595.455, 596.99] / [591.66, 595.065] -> -0.208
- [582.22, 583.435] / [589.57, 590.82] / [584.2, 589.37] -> 0.105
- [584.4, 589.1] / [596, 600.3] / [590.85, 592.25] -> -0.032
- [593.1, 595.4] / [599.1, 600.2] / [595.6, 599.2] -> -0.024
